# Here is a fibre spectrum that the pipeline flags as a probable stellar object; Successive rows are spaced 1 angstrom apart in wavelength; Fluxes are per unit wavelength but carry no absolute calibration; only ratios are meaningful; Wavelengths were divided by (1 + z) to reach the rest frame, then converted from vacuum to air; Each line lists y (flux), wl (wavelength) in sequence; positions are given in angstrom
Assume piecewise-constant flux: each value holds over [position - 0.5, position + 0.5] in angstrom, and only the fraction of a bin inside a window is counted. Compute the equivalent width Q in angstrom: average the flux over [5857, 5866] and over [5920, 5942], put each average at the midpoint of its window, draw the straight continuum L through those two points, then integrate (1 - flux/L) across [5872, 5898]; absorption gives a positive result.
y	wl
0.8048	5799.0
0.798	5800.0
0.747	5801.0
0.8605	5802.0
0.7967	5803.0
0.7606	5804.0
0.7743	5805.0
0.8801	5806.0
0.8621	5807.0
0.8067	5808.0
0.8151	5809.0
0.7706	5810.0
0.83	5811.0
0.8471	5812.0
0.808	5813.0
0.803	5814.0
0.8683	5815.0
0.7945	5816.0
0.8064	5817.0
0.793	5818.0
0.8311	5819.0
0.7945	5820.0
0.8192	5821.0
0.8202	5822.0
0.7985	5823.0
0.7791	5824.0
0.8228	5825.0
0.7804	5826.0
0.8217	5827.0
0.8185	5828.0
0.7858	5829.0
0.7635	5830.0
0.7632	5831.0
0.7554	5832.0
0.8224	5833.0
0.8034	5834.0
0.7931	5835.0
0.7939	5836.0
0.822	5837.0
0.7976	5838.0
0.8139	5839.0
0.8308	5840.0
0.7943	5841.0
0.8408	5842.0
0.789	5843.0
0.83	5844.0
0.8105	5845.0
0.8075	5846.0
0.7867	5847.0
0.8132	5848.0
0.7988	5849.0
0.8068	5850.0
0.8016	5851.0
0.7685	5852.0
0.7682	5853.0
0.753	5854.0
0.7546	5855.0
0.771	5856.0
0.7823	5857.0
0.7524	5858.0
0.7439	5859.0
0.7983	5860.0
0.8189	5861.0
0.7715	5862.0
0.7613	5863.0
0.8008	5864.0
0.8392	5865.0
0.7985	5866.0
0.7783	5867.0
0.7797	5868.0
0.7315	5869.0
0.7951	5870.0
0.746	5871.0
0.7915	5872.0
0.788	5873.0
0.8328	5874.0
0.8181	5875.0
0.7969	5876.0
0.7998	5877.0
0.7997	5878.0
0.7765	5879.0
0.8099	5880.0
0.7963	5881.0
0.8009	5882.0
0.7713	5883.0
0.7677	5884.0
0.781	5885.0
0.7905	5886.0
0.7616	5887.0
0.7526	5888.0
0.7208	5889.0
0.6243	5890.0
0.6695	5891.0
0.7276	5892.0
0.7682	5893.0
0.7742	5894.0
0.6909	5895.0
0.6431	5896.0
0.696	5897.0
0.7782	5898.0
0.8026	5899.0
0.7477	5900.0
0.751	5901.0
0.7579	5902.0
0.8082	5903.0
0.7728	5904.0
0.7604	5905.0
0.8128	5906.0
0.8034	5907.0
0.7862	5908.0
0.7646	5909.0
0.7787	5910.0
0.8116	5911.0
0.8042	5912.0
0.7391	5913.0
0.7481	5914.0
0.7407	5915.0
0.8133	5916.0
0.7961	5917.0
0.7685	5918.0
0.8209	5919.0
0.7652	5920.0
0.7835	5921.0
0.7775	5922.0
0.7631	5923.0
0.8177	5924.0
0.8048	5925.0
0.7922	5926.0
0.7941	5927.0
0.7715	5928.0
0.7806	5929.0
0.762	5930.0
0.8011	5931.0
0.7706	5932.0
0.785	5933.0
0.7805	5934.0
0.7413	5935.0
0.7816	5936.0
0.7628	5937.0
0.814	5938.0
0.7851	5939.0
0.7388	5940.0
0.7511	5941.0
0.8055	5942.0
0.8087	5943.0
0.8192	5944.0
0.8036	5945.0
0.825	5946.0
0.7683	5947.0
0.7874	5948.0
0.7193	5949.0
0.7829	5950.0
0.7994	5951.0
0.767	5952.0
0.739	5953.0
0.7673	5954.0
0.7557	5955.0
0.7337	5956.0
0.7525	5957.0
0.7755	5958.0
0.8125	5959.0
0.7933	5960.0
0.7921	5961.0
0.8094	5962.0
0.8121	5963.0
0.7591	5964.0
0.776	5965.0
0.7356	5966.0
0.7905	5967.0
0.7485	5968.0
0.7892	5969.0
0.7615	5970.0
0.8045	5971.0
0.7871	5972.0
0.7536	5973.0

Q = 0.8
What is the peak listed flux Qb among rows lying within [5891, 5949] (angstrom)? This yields 0.825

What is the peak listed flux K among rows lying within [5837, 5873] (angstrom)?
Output 0.8408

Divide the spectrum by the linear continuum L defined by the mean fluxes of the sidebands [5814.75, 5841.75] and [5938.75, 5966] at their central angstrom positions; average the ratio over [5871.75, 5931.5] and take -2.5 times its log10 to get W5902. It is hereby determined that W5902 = 0.02 mag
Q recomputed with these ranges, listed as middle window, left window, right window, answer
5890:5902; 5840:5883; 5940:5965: 0.9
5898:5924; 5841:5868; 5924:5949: 0.2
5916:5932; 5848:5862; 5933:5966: -0.2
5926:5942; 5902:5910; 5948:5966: 0.0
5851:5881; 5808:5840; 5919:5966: 0.4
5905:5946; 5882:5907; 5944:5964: -1.0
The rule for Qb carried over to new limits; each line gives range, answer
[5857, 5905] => 0.8392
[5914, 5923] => 0.8209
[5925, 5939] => 0.814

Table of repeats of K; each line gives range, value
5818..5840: 0.8311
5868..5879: 0.8328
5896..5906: 0.8128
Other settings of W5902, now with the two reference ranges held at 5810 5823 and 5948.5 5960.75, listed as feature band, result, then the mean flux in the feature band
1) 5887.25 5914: 0.05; 0.752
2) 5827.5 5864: 0.02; 0.791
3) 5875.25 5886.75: 0.00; 0.79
